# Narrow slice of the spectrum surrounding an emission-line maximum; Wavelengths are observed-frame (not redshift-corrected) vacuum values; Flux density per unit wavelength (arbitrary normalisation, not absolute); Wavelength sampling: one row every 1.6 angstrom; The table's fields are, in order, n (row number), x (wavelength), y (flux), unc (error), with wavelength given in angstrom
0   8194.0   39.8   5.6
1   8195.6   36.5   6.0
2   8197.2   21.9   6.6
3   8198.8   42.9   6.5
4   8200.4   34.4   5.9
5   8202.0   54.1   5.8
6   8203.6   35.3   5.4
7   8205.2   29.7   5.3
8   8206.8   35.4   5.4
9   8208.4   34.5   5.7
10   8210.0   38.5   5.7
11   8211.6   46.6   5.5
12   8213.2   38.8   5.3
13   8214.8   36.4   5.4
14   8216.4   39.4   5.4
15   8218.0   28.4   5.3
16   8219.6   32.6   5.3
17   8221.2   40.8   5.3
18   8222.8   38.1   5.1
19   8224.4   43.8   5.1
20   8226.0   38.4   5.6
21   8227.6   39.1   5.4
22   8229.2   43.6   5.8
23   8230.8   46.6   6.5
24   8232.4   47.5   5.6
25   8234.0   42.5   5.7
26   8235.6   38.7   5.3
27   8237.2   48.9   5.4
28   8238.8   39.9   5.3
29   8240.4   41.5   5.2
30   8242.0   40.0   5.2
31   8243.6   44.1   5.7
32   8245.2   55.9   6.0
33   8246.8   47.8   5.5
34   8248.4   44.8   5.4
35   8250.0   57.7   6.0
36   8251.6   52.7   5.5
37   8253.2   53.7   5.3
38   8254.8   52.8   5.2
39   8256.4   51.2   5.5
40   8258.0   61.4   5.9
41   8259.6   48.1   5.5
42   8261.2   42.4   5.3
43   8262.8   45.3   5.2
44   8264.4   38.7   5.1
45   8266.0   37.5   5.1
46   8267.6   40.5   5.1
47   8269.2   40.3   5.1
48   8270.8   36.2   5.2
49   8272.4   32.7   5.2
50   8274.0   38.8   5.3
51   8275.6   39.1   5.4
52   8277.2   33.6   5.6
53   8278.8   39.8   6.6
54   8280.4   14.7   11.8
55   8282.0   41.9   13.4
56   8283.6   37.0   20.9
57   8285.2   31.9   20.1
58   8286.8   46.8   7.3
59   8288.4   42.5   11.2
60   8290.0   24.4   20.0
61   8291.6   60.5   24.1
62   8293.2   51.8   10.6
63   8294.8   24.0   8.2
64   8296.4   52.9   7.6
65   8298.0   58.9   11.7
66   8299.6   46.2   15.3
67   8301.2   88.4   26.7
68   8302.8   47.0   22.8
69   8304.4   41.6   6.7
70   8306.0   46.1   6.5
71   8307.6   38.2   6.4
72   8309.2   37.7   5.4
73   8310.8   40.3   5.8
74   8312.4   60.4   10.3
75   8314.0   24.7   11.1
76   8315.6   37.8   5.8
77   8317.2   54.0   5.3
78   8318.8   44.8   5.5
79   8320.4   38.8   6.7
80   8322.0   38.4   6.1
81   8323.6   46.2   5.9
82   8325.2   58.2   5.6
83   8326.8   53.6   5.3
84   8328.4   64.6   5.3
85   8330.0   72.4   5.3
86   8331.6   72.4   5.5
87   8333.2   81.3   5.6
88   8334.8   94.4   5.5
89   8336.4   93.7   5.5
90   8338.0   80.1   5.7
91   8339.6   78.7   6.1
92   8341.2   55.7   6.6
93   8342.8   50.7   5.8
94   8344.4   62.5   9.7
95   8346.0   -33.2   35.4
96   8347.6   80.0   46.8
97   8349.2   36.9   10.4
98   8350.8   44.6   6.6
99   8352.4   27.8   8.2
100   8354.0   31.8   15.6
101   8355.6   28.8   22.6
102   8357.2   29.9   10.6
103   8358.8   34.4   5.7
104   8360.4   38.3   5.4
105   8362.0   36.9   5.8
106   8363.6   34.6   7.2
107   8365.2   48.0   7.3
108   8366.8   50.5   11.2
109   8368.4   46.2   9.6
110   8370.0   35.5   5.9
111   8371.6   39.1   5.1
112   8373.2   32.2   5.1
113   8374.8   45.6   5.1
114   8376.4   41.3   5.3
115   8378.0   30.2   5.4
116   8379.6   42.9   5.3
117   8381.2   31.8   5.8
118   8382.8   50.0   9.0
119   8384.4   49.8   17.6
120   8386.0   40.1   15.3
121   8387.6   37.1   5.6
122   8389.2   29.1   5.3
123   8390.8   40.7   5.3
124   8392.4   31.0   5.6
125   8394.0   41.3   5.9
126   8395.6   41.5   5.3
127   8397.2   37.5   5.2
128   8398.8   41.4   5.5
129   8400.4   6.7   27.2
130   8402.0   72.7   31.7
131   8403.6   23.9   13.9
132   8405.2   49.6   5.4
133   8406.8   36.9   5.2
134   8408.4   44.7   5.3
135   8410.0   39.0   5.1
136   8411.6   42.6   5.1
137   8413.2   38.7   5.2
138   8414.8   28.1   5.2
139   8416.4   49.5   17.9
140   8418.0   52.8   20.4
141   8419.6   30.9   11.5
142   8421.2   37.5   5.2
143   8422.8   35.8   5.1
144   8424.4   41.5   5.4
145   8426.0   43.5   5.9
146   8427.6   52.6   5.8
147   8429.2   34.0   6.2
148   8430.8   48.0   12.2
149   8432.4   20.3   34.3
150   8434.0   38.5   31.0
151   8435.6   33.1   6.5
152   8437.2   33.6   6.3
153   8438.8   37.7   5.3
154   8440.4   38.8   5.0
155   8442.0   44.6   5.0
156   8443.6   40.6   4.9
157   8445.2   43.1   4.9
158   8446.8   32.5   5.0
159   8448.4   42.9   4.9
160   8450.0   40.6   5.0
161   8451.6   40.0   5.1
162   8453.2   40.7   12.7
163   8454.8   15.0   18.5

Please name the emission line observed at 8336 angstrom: [O III]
